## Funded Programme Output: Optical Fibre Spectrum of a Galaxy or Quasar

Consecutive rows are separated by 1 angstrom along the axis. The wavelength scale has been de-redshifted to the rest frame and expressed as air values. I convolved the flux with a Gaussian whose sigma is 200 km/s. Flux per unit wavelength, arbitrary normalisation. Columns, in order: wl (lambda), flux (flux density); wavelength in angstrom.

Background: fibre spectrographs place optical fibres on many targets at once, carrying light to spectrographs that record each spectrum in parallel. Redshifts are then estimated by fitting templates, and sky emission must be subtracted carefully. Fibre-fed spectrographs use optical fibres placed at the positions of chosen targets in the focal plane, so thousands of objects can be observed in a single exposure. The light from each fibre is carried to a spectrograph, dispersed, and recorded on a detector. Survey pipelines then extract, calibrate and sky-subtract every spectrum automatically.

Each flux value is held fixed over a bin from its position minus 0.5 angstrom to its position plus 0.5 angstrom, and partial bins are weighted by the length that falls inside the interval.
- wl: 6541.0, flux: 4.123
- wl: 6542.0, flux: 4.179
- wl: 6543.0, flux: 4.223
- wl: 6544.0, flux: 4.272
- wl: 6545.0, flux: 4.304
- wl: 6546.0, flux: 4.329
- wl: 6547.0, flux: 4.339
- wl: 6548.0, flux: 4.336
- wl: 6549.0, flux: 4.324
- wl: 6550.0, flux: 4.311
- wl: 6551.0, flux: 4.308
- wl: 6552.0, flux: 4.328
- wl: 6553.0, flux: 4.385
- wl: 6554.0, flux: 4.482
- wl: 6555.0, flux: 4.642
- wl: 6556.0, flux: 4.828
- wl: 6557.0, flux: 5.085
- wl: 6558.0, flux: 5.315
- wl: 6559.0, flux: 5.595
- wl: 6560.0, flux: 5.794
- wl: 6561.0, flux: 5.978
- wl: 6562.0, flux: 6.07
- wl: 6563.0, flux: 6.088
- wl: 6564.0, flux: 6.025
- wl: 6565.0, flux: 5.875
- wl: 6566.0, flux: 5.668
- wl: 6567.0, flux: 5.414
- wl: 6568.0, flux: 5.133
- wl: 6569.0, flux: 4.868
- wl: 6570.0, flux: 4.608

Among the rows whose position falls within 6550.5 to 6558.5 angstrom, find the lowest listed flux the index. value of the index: 4.308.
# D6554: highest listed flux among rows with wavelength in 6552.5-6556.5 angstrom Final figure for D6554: 4.828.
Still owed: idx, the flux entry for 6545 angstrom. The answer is 4.304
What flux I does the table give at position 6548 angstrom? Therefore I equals 4.336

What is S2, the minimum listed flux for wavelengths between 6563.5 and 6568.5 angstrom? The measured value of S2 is 5.133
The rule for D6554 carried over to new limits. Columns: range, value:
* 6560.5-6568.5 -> 6.088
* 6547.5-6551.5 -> 4.336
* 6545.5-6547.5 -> 4.339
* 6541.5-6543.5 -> 4.223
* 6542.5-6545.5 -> 4.304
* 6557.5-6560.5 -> 5.794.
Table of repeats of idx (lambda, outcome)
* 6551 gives 4.308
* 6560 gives 5.794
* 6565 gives 5.875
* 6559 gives 5.595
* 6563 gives 6.088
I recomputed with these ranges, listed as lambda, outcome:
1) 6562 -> 6.07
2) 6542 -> 4.179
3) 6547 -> 4.339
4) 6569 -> 4.868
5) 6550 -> 4.311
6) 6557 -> 5.085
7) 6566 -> 5.668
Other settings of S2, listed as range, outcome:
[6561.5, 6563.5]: 6.07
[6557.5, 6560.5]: 5.315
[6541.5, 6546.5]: 4.179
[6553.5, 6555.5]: 4.482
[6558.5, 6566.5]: 5.595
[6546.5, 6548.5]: 4.336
